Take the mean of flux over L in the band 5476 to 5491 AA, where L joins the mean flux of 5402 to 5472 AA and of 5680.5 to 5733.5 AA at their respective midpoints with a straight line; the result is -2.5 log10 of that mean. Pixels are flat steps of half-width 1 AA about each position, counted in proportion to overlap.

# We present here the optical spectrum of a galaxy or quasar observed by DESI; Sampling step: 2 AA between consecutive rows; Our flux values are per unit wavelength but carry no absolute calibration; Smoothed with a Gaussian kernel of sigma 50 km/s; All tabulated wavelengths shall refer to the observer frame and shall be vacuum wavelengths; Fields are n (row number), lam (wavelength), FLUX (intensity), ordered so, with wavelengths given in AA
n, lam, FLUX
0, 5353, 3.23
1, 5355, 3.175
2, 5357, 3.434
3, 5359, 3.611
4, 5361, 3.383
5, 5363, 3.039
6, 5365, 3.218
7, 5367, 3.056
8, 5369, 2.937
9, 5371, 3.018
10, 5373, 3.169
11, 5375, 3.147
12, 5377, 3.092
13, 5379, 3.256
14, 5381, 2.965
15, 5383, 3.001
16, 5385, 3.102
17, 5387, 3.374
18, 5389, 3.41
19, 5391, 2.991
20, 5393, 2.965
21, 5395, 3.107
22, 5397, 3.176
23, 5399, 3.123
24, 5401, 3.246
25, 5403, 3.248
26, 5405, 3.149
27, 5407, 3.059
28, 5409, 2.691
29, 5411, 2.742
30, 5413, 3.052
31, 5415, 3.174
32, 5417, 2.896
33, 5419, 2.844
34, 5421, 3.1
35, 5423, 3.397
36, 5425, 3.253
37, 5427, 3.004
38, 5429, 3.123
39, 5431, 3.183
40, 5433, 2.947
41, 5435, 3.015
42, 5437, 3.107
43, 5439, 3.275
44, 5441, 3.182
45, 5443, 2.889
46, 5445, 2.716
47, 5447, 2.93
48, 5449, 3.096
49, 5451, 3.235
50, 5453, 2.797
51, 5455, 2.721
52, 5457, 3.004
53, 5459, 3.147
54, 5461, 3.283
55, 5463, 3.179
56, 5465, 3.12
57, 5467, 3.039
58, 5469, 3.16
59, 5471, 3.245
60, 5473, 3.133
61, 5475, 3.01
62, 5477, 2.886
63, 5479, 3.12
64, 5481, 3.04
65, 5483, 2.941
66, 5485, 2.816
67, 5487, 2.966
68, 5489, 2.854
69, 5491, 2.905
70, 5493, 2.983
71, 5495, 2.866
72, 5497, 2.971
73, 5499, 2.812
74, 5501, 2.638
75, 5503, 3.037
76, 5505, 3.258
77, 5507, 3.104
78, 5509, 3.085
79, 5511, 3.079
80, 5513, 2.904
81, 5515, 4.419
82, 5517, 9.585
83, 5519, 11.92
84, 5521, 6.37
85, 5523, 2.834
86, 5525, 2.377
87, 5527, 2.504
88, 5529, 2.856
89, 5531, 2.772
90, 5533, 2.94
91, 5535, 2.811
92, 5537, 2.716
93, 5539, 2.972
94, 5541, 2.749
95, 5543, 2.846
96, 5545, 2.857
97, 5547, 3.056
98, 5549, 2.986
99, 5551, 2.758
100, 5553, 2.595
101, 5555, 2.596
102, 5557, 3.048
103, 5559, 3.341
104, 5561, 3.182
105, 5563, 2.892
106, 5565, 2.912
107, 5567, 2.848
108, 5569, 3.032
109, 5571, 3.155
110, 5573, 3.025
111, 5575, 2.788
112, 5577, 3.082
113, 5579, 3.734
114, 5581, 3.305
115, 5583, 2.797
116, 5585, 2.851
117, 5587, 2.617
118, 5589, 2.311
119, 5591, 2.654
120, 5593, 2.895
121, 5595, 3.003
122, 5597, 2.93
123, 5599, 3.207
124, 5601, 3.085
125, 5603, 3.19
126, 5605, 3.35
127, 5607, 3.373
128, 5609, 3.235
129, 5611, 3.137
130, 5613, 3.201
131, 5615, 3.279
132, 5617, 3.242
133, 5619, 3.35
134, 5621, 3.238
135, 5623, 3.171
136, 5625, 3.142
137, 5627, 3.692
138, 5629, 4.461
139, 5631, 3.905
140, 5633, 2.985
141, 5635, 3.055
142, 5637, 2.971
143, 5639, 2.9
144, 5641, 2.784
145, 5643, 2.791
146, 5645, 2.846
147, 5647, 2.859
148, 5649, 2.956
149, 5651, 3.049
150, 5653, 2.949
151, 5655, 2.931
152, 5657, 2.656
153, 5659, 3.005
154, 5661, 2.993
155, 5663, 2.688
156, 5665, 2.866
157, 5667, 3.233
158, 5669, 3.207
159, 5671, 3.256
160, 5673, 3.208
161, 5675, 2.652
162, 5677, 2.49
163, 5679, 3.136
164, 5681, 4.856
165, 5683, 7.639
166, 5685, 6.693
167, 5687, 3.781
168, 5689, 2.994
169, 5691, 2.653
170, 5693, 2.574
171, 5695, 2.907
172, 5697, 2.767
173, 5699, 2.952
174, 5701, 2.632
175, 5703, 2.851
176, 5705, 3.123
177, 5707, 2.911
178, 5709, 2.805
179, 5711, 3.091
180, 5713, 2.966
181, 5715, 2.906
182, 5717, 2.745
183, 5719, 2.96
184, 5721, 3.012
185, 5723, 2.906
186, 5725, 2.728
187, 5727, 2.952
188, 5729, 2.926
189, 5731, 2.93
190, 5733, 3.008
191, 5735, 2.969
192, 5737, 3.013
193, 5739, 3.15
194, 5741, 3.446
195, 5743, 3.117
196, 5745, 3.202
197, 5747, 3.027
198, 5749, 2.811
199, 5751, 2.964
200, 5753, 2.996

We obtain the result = 0.06 mag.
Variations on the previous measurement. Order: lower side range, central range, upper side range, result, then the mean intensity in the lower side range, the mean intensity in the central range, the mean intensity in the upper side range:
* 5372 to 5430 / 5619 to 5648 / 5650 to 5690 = 0.08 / 3.1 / 3.21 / 3.51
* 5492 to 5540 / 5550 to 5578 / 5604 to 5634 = 0.21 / 3.74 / 2.95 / 3.38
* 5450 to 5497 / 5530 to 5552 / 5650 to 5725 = 0.08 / 3.02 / 2.86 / 3.21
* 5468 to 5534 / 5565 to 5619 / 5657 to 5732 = 0.11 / 3.56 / 3.05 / 3.21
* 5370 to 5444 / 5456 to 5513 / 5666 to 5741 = 0.04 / 3.09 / 3.02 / 3.23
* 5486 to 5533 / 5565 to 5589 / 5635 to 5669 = 0.13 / 3.77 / 2.99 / 2.92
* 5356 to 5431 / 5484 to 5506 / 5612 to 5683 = 0.09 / 3.12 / 2.92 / 3.21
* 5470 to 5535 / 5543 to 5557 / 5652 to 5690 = 0.25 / 3.56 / 2.83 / 3.54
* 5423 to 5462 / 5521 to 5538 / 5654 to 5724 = 0.06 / 3.06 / 2.94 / 3.23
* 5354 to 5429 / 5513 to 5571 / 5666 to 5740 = -0.13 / 3.12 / 3.58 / 3.23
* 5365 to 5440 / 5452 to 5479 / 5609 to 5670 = 0.01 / 3.09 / 3.06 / 3.12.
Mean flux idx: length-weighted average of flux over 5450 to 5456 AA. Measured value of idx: 2.92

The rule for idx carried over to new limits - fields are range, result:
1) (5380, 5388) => 3.11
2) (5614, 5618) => 3.26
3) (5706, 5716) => 2.94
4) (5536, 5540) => 2.84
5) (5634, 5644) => 2.9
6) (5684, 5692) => 4.03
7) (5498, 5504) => 2.83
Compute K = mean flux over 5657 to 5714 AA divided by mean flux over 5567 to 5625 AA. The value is 1.1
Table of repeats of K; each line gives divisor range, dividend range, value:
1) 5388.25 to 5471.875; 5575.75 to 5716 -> 1.04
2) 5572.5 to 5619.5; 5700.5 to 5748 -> 0.97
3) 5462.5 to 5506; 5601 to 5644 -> 1.09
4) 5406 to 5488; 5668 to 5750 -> 1.06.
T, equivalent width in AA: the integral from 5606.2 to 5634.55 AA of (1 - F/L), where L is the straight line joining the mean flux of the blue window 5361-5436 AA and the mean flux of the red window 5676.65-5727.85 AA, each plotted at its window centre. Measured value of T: -1.1 AA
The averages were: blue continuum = 3.09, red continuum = 3.32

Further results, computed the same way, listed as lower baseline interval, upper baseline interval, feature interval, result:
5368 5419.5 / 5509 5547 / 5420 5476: 5.5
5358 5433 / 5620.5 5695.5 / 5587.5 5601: 1.8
